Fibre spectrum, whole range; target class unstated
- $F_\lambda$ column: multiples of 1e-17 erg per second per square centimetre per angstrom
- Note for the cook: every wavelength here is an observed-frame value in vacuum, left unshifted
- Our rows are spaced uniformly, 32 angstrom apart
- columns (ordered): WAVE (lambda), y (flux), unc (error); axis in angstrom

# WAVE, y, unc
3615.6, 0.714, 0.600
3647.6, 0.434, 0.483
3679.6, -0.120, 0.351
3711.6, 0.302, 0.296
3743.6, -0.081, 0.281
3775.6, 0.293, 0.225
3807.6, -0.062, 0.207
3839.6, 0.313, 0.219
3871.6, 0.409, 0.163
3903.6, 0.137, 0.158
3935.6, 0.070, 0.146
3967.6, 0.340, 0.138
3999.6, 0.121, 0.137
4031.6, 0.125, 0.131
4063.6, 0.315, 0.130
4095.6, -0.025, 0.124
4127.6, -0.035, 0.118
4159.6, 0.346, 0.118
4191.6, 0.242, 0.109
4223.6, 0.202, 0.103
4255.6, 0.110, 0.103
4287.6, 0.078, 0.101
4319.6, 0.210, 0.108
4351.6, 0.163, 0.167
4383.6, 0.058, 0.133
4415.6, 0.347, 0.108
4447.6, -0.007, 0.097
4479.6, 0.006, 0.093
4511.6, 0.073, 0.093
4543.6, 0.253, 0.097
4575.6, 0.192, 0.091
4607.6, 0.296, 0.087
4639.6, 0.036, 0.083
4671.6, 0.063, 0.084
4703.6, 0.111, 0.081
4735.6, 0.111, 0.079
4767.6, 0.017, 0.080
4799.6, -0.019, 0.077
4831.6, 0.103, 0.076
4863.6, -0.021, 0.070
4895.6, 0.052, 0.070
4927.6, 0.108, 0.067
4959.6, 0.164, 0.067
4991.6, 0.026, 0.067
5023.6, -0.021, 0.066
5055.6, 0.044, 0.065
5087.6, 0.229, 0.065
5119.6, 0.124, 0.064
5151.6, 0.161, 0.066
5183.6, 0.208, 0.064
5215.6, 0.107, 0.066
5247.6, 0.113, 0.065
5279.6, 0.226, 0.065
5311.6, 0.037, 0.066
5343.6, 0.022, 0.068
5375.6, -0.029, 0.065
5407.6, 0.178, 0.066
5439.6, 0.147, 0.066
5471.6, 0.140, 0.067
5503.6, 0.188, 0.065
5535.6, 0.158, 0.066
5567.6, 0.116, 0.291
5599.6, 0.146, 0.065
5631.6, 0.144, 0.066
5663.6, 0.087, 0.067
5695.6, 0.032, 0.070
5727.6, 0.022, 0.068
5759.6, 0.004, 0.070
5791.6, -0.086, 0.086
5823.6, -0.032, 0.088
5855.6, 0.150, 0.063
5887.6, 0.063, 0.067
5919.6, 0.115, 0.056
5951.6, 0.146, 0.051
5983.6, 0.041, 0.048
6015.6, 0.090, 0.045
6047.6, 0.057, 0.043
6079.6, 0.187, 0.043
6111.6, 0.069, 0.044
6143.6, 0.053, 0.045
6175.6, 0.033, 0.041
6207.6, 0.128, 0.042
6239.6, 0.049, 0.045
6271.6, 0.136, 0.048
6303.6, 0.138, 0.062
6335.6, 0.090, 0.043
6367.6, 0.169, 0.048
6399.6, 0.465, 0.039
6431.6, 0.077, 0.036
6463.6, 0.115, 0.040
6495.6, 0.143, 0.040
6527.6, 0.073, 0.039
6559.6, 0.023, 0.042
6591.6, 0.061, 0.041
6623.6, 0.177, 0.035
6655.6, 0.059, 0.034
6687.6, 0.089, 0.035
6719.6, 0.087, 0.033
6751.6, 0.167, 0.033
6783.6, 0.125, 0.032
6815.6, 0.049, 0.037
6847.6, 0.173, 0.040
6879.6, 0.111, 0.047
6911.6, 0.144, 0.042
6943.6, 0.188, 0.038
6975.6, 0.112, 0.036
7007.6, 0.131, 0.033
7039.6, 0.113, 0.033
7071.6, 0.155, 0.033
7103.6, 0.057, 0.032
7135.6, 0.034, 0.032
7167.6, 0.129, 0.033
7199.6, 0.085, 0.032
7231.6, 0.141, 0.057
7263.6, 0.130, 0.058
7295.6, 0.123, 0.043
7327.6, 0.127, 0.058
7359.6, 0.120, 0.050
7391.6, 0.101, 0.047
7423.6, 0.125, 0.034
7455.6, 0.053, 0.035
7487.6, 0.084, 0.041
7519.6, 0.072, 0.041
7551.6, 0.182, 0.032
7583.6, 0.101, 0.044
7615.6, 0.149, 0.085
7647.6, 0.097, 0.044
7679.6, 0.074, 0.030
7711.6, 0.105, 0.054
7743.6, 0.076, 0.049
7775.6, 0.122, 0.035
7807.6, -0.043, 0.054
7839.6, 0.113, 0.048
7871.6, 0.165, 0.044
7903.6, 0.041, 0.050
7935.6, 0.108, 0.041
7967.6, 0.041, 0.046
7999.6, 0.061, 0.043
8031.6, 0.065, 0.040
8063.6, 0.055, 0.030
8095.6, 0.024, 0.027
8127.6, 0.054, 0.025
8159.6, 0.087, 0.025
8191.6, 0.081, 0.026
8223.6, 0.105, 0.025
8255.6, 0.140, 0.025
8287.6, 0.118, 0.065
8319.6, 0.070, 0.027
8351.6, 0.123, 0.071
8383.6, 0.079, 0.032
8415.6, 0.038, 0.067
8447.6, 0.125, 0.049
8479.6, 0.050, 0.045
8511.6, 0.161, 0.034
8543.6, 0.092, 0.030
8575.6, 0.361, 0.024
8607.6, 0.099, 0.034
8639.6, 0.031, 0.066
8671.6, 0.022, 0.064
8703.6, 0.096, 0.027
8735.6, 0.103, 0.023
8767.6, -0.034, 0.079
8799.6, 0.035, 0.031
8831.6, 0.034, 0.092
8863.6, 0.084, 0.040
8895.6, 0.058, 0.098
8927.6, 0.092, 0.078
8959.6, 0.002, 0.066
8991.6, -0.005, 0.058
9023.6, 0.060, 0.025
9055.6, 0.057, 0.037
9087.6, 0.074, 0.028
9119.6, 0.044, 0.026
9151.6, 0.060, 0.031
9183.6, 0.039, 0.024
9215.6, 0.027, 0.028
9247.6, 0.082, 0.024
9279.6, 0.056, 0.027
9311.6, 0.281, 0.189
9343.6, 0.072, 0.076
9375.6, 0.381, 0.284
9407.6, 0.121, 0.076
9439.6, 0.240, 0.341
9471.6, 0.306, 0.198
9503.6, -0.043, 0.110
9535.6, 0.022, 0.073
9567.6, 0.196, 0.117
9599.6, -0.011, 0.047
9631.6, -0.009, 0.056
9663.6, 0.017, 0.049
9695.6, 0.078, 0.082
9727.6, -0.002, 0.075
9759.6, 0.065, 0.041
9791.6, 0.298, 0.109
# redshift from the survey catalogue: 0.71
